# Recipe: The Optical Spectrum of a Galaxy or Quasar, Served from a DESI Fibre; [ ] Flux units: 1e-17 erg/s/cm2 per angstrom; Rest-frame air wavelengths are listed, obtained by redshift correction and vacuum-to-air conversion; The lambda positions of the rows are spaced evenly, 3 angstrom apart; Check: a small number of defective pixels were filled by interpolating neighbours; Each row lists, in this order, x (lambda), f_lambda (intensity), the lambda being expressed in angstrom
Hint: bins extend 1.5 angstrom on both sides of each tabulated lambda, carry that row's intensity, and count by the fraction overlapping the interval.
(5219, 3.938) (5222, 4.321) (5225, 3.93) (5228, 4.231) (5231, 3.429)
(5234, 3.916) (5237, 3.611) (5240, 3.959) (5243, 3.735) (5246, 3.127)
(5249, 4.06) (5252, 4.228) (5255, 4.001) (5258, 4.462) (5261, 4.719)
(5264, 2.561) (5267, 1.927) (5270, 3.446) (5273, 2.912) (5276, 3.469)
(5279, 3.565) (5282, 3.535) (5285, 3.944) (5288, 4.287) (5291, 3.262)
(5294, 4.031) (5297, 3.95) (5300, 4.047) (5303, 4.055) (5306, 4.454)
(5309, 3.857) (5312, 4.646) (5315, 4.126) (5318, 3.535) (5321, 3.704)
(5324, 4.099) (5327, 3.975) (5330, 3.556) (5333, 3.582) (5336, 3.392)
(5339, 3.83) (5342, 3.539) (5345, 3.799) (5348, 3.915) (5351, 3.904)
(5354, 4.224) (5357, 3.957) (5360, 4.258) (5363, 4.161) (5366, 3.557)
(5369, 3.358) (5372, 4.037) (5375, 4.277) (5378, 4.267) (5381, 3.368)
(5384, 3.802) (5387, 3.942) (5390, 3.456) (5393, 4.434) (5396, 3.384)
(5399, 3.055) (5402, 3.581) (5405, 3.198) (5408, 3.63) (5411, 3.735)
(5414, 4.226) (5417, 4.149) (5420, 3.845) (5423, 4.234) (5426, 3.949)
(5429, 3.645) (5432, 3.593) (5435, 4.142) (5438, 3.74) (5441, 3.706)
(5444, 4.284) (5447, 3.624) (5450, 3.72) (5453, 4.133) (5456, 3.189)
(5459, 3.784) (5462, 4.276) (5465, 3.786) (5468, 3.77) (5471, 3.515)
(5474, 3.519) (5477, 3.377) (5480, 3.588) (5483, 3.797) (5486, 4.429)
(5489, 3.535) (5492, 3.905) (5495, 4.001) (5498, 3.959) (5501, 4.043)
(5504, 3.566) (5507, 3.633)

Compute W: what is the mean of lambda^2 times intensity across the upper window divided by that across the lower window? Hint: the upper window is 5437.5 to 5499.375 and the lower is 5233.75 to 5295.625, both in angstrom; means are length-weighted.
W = 1.12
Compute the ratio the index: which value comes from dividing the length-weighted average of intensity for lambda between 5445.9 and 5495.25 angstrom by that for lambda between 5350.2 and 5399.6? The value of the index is 0.97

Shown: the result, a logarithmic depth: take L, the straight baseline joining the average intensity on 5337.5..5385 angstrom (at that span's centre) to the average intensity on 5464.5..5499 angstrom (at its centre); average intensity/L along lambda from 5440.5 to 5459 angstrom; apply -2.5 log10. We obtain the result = 0.00 mag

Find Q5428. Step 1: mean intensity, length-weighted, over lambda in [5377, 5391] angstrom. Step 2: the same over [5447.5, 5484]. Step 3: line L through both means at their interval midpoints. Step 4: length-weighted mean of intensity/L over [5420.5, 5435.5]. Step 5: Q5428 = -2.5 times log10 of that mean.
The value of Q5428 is -0.047 mag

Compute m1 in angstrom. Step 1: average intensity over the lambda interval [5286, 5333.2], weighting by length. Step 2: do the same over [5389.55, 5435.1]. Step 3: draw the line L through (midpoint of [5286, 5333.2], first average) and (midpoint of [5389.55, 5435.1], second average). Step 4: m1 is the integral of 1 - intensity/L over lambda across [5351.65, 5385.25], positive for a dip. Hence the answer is -0.8 angstrom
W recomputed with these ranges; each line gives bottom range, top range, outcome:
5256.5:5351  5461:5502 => 1.09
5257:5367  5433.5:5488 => 1.06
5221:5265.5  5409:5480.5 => 1.06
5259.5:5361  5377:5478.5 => 1.04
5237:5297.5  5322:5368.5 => 1.08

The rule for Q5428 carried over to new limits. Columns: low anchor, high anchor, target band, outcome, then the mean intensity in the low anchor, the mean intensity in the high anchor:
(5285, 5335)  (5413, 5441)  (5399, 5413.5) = 0.116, 3.94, 3.93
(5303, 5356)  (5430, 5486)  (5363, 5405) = 0.033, 3.9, 3.77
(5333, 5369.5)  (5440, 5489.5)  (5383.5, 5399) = 0.022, 3.83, 3.77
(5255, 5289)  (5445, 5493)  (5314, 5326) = -0.078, 3.54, 3.75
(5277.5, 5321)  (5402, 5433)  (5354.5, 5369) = -0.017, 3.94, 3.81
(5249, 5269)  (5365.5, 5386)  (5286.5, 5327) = -0.075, 3.68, 3.82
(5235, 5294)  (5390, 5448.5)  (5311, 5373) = -0.042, 3.63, 3.79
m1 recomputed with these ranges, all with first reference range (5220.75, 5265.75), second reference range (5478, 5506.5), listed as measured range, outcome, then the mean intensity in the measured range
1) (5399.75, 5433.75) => 0.65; 3.78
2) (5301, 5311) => -0.72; 4.14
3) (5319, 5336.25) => 0.58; 3.74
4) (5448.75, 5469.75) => 0.27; 3.81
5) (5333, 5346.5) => 0.81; 3.63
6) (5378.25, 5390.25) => 0.42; 3.73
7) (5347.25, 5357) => -0.38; 4.01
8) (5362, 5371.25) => 0.40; 3.69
